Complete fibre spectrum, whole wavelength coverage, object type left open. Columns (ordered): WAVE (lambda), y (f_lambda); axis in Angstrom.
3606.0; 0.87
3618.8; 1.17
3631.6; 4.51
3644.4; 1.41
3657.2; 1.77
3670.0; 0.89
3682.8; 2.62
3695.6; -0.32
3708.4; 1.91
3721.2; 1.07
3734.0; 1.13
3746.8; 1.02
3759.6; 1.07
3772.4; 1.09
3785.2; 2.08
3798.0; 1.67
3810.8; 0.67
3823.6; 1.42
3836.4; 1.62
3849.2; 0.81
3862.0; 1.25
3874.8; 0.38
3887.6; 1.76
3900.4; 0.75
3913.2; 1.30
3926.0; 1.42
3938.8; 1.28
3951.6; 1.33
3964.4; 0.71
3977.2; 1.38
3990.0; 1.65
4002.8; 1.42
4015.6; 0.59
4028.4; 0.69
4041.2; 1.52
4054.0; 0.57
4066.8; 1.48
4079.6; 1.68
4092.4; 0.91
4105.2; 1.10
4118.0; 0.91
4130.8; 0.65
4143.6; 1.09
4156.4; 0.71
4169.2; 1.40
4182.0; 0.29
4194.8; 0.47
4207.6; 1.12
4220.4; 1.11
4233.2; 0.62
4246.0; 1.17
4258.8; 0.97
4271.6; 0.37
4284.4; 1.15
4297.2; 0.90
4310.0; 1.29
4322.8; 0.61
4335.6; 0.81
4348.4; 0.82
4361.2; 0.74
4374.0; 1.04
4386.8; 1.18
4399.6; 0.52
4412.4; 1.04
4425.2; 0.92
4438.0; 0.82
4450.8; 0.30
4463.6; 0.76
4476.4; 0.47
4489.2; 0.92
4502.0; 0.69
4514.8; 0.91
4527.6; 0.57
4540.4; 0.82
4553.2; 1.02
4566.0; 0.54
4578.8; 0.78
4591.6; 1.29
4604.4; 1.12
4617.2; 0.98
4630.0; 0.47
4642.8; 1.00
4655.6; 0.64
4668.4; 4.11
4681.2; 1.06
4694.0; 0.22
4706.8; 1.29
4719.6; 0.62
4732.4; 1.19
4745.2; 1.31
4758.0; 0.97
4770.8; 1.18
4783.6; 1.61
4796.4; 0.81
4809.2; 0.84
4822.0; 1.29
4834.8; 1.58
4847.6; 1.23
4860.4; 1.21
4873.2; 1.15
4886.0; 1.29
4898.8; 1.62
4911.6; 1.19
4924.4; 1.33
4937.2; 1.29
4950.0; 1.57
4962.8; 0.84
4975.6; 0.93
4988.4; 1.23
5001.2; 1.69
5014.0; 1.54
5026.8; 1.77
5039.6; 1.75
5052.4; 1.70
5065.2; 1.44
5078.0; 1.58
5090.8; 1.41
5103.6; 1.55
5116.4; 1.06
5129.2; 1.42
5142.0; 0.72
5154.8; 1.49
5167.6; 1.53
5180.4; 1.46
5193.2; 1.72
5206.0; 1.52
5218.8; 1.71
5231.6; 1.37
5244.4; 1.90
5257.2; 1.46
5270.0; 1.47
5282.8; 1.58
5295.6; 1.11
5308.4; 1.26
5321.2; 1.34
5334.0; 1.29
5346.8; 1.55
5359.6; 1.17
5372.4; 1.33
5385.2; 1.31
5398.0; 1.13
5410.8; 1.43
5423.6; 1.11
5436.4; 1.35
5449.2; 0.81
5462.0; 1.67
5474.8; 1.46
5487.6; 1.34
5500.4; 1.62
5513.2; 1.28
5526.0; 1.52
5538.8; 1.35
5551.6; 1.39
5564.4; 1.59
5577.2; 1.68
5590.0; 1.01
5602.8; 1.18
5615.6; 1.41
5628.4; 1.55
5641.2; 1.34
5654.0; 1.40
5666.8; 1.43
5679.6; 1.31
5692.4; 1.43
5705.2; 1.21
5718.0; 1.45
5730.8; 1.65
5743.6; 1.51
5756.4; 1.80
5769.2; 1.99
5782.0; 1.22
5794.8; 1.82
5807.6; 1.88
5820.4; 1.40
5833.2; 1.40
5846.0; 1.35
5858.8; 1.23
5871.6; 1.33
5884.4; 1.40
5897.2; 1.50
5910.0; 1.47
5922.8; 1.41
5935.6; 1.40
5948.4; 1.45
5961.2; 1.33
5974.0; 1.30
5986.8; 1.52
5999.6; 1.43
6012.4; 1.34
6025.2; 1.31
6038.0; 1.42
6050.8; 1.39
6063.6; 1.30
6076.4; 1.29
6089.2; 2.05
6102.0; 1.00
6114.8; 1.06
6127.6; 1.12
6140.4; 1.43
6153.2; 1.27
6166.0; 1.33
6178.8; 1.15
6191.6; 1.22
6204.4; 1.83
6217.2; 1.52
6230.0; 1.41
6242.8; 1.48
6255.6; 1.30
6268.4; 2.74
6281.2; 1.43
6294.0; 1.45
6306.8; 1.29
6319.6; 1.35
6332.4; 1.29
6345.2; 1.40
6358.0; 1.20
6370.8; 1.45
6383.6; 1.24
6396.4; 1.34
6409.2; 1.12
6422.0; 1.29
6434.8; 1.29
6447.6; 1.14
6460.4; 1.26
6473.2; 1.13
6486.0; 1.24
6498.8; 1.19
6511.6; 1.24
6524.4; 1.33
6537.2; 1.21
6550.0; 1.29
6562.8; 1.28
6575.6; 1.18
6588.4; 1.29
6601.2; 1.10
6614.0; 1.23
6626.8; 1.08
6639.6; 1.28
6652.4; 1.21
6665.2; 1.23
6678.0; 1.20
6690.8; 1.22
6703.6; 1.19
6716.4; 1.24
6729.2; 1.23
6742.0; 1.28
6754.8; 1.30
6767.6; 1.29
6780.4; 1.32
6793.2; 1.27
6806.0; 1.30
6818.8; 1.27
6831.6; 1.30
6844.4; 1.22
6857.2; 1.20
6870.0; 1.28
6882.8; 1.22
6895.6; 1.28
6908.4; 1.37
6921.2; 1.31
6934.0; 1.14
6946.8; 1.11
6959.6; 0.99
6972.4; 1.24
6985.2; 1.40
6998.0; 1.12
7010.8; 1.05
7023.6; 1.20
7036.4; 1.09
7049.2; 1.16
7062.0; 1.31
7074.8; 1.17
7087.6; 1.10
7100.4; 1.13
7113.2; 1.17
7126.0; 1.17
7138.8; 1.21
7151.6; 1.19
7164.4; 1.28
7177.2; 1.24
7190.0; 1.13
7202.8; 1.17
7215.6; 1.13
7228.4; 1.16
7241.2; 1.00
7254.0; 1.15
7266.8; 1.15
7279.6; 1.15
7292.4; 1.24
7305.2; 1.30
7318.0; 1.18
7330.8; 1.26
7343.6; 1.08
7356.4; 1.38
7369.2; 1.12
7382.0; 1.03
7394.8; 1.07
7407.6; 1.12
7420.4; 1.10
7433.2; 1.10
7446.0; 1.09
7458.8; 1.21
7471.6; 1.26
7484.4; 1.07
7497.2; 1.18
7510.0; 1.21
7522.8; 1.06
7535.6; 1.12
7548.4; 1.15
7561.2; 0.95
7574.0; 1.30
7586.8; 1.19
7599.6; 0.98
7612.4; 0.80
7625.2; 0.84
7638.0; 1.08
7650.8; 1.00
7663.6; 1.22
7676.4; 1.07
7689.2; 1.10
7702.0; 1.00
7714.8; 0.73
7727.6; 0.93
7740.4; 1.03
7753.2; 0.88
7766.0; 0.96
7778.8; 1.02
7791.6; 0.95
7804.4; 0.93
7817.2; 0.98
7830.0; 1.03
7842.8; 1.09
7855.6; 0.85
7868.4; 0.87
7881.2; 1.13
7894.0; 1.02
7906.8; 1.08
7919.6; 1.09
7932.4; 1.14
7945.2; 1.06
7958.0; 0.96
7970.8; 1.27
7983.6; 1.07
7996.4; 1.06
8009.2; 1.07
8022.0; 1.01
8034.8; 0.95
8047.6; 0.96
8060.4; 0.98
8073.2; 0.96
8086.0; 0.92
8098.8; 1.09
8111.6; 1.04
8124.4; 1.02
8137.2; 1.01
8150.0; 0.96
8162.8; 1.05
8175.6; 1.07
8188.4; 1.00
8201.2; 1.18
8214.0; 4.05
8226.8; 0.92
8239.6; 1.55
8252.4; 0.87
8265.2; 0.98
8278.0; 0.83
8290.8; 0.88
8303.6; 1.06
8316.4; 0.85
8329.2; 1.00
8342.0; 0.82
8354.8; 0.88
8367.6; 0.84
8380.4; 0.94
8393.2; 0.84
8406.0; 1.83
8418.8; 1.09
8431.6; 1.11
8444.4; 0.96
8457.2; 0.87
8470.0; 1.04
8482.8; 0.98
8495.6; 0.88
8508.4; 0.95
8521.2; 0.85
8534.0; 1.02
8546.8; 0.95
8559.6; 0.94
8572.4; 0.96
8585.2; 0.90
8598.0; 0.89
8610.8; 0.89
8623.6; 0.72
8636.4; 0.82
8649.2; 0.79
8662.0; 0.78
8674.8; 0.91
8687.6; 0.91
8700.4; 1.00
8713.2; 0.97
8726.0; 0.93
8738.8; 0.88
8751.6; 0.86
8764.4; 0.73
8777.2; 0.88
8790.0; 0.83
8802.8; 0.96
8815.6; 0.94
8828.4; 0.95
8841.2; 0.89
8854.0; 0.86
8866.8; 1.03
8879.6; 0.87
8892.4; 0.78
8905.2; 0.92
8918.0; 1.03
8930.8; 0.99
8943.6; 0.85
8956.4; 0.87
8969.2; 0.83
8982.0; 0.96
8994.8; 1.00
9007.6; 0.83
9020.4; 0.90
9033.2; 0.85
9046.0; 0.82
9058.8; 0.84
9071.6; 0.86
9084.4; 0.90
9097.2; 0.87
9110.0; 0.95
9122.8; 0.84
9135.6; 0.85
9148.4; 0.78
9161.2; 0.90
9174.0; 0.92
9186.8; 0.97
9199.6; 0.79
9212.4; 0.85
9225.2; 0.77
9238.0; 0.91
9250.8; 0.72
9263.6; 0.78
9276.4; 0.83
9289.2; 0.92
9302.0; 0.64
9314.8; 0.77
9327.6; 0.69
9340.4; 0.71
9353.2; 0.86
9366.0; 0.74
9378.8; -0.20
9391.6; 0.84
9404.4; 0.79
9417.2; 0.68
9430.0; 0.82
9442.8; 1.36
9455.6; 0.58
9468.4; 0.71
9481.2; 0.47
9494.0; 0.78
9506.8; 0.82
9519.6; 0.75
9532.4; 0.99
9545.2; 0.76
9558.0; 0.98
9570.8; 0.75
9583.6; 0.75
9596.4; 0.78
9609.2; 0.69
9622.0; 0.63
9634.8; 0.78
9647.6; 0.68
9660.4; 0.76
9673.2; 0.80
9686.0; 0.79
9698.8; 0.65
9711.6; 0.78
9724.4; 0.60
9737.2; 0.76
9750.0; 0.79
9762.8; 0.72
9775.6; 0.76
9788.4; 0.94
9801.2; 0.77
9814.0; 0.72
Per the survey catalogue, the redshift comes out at 0.25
